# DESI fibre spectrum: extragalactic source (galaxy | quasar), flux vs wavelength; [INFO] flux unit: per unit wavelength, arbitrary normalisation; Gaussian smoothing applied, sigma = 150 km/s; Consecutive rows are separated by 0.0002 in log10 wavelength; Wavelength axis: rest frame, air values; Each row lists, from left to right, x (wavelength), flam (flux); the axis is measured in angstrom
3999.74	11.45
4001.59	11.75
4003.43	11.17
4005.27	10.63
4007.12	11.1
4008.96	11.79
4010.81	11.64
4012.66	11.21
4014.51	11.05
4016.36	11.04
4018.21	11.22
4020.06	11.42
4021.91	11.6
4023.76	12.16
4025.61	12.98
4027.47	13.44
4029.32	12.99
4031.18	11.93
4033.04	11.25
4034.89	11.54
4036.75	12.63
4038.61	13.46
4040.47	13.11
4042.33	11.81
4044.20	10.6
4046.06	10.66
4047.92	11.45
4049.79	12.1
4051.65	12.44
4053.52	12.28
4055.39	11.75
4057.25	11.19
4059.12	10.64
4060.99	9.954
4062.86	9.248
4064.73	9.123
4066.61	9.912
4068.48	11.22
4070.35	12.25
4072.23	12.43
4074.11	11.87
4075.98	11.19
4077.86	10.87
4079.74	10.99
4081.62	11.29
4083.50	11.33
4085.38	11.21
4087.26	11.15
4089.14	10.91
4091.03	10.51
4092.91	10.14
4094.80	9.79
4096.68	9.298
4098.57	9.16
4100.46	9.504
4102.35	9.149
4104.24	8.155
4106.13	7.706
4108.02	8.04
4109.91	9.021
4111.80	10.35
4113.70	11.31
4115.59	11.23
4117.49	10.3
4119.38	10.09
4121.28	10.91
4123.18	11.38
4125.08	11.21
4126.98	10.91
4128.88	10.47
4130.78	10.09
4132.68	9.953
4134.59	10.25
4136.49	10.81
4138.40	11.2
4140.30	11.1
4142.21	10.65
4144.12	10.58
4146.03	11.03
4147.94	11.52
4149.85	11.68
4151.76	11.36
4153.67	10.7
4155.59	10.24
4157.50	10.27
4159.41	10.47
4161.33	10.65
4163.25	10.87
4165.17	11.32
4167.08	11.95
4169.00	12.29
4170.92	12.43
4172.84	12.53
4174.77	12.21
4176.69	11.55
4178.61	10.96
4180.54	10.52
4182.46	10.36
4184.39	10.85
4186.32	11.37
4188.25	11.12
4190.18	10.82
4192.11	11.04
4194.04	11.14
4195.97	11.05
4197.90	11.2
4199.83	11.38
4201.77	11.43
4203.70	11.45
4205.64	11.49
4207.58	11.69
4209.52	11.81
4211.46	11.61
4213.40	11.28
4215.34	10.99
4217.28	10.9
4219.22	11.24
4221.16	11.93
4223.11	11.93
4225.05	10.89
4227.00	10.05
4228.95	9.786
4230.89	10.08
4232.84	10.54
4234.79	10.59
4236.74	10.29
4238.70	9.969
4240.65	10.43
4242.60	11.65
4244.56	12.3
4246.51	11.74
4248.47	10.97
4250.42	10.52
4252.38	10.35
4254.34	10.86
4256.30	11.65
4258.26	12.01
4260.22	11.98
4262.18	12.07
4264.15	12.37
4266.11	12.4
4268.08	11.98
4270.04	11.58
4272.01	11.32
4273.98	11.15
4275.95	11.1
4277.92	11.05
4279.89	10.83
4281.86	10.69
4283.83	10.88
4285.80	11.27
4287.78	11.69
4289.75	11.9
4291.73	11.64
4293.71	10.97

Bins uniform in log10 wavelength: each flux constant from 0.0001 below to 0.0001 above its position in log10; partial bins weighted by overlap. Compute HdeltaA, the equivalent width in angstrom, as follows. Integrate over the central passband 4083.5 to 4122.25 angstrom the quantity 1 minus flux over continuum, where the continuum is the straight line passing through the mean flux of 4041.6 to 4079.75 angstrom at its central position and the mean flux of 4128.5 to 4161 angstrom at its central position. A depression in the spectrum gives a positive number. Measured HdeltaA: 3.6 angstrom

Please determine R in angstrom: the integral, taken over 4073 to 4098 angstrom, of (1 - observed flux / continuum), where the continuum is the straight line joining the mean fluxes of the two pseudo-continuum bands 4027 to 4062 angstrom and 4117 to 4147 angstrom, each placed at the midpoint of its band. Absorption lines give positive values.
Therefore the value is 1.1 angstrom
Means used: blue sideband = 11.8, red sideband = 10.7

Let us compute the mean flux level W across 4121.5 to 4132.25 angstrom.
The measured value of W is 10.8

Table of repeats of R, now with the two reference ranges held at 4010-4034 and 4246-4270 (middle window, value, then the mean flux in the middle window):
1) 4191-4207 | 0.5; 11.3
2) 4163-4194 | 0.7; 11.4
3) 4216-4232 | 1.1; 10.9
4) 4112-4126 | 1.0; 10.9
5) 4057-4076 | 1.6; 10.8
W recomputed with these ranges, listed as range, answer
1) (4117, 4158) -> 10.8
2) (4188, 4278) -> 11.2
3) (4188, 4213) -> 11.3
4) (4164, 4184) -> 11.6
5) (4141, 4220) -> 11.2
